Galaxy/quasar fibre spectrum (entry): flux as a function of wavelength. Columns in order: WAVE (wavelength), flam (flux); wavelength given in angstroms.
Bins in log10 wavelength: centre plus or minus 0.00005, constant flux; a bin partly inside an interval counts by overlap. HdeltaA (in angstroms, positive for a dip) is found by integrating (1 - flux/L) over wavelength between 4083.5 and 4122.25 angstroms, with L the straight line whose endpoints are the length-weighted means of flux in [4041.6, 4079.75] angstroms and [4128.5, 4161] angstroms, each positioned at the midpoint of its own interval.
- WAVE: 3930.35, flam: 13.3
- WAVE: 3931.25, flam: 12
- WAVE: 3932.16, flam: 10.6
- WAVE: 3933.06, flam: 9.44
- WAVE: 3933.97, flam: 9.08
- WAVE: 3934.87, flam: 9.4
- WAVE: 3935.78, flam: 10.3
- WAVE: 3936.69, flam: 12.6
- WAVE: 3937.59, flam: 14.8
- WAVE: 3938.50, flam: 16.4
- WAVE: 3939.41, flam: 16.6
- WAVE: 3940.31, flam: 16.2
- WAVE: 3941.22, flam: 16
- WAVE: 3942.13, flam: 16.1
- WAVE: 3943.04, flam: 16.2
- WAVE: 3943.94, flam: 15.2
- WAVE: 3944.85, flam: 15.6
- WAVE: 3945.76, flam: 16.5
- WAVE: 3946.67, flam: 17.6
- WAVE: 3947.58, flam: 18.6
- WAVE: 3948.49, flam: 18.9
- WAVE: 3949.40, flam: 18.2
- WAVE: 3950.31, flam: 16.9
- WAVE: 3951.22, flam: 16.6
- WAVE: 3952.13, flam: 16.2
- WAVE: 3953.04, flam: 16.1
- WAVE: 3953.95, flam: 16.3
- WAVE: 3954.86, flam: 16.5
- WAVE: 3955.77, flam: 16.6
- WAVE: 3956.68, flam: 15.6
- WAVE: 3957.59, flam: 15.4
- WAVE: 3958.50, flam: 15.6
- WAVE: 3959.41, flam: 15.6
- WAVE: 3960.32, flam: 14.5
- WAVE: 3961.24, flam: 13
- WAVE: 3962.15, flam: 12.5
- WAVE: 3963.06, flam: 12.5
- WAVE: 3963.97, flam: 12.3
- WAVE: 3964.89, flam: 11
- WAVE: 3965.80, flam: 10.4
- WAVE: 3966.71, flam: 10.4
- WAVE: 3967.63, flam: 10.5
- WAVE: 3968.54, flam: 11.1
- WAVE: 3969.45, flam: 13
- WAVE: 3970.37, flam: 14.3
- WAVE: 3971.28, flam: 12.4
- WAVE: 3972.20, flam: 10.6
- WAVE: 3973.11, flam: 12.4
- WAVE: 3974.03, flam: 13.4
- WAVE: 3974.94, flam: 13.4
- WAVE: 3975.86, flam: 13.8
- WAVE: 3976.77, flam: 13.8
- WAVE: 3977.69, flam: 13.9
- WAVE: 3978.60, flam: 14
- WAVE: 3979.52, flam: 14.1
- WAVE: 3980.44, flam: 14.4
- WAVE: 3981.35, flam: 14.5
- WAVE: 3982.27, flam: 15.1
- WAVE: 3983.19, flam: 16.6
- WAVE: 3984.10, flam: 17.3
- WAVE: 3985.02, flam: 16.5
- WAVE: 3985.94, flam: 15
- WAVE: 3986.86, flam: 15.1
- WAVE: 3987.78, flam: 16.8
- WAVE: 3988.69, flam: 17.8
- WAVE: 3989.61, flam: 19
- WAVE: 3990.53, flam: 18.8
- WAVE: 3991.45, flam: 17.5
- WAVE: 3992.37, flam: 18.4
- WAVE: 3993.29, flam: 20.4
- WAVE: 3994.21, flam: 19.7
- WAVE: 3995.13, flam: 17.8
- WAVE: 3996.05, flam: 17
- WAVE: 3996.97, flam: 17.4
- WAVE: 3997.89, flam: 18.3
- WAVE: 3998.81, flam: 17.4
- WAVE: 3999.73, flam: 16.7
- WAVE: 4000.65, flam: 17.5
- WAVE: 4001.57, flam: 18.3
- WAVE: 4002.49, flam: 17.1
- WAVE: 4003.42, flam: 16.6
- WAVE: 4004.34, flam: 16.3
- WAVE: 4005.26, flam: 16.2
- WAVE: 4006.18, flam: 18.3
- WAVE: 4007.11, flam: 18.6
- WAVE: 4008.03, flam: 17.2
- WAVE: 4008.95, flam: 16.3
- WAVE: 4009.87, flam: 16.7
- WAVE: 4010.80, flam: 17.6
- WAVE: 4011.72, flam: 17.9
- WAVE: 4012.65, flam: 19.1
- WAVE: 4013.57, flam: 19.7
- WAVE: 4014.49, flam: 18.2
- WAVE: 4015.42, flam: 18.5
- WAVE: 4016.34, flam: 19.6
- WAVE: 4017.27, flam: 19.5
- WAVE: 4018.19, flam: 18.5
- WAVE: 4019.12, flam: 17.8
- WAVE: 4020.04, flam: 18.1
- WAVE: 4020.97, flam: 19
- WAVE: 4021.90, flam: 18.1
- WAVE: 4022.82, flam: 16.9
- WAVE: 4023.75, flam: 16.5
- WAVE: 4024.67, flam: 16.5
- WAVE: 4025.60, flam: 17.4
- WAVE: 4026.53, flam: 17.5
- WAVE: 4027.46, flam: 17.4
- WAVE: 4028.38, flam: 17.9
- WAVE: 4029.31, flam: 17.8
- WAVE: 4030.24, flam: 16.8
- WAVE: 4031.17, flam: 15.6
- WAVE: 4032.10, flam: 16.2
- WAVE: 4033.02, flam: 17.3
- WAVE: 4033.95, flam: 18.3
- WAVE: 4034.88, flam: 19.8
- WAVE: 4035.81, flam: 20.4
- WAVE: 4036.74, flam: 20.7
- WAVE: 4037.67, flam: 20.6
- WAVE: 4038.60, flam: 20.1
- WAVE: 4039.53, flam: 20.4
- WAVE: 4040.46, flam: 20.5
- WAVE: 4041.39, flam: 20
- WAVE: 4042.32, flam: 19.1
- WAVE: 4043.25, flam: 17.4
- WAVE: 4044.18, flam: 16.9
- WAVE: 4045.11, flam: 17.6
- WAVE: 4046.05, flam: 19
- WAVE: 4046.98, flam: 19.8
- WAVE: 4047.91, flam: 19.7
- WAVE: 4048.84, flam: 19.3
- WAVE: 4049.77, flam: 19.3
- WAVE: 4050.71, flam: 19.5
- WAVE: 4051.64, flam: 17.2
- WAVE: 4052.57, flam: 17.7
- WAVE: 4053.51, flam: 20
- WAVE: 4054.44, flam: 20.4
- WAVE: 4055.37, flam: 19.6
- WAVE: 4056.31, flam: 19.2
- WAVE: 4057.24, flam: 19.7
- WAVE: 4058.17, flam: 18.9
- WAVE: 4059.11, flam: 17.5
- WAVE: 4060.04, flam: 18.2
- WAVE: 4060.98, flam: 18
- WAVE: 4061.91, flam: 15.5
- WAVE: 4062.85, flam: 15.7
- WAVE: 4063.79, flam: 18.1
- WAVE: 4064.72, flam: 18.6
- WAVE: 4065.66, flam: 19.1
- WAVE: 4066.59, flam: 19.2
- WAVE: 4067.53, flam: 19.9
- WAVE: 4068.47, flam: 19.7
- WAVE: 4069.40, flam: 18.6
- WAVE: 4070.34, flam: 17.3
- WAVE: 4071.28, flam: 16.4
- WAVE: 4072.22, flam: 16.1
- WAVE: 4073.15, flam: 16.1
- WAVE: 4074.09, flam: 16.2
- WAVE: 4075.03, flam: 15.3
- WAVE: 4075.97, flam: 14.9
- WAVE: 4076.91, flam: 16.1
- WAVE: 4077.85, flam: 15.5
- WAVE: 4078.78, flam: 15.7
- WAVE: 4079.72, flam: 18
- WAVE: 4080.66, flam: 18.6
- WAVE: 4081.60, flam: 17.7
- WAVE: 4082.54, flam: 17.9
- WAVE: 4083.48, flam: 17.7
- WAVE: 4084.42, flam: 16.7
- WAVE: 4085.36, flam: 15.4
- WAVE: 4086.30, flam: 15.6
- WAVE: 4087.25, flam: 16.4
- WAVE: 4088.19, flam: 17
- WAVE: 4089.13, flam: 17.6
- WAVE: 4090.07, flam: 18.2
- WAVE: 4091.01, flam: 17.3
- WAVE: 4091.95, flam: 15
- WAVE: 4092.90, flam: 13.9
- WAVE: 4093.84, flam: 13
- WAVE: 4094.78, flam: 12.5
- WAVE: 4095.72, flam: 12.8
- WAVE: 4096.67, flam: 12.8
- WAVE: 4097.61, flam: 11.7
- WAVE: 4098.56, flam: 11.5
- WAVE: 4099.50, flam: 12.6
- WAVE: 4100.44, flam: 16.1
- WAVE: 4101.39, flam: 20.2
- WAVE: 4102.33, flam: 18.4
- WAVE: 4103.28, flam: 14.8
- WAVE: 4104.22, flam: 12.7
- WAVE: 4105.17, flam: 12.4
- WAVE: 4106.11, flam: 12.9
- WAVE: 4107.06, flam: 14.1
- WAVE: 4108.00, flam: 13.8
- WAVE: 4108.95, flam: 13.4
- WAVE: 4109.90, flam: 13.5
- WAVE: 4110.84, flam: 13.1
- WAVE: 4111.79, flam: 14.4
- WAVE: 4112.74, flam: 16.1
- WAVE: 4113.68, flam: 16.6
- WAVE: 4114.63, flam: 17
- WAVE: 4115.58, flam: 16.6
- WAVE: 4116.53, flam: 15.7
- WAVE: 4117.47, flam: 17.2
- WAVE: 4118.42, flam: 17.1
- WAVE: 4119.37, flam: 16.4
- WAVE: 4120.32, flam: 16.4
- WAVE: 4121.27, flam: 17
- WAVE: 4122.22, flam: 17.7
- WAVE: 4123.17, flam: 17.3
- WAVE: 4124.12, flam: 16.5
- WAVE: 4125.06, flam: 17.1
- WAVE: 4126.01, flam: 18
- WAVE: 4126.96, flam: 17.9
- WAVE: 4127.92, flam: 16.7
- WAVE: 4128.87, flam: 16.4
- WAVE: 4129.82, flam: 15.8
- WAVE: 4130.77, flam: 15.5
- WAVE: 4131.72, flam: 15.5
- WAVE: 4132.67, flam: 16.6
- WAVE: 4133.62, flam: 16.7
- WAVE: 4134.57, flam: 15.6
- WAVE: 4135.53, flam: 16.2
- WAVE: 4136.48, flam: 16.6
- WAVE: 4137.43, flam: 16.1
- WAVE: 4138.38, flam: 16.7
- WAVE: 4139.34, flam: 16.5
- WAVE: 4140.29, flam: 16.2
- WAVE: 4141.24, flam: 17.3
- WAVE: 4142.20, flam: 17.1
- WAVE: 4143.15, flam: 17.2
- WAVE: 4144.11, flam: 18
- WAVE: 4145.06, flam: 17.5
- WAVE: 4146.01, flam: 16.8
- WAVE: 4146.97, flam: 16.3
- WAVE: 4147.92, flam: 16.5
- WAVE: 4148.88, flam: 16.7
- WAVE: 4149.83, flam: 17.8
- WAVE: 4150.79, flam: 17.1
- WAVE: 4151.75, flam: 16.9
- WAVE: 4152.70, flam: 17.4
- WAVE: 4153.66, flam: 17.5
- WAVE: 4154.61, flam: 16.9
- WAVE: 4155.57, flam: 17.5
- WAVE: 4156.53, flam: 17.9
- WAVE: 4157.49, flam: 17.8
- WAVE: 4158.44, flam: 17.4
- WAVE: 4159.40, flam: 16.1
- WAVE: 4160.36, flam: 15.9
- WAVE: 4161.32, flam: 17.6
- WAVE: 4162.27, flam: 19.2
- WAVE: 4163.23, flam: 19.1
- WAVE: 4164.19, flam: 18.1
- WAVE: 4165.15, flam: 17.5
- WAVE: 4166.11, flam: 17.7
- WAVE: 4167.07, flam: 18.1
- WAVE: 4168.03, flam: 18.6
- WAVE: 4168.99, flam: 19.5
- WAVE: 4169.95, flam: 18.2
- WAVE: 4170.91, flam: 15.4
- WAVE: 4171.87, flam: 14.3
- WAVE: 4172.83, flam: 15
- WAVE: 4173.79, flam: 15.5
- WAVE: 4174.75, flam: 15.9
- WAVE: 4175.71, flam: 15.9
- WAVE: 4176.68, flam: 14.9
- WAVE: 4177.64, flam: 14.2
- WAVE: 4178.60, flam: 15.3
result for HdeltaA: 4.8 angstroms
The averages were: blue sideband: 18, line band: 15.2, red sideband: 16.8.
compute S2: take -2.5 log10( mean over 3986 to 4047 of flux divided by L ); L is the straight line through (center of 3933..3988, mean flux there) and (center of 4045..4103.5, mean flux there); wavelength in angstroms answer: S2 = -0.15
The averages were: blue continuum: 14.4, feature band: 18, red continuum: 17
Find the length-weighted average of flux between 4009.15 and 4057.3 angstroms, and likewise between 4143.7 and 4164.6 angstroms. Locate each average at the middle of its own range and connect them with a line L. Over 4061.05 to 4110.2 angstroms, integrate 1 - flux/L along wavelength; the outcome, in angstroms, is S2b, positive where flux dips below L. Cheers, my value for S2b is 5.8 angstroms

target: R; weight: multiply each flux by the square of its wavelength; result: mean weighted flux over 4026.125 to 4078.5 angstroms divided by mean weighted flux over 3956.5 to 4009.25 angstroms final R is 1.23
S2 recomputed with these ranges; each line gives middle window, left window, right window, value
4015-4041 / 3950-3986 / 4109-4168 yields -0.22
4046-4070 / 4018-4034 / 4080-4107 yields -0.14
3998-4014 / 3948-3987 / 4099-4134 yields -0.19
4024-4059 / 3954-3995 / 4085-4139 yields -0.23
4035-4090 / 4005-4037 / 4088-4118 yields -0.11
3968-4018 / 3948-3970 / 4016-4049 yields -0.01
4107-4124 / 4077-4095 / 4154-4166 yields 0.07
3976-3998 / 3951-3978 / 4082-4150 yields -0.19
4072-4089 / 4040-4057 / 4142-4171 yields 0.13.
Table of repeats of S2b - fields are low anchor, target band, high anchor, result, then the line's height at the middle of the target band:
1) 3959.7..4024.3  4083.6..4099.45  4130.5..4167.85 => 1.75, 16.7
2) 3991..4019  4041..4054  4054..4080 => -0.75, 17.7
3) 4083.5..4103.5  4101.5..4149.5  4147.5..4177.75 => -0.11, 16.1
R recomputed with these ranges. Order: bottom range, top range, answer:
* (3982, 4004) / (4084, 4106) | 0.90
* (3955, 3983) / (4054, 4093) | 1.36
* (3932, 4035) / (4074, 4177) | 1.09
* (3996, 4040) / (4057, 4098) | 0.95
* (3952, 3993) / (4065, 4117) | 1.15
